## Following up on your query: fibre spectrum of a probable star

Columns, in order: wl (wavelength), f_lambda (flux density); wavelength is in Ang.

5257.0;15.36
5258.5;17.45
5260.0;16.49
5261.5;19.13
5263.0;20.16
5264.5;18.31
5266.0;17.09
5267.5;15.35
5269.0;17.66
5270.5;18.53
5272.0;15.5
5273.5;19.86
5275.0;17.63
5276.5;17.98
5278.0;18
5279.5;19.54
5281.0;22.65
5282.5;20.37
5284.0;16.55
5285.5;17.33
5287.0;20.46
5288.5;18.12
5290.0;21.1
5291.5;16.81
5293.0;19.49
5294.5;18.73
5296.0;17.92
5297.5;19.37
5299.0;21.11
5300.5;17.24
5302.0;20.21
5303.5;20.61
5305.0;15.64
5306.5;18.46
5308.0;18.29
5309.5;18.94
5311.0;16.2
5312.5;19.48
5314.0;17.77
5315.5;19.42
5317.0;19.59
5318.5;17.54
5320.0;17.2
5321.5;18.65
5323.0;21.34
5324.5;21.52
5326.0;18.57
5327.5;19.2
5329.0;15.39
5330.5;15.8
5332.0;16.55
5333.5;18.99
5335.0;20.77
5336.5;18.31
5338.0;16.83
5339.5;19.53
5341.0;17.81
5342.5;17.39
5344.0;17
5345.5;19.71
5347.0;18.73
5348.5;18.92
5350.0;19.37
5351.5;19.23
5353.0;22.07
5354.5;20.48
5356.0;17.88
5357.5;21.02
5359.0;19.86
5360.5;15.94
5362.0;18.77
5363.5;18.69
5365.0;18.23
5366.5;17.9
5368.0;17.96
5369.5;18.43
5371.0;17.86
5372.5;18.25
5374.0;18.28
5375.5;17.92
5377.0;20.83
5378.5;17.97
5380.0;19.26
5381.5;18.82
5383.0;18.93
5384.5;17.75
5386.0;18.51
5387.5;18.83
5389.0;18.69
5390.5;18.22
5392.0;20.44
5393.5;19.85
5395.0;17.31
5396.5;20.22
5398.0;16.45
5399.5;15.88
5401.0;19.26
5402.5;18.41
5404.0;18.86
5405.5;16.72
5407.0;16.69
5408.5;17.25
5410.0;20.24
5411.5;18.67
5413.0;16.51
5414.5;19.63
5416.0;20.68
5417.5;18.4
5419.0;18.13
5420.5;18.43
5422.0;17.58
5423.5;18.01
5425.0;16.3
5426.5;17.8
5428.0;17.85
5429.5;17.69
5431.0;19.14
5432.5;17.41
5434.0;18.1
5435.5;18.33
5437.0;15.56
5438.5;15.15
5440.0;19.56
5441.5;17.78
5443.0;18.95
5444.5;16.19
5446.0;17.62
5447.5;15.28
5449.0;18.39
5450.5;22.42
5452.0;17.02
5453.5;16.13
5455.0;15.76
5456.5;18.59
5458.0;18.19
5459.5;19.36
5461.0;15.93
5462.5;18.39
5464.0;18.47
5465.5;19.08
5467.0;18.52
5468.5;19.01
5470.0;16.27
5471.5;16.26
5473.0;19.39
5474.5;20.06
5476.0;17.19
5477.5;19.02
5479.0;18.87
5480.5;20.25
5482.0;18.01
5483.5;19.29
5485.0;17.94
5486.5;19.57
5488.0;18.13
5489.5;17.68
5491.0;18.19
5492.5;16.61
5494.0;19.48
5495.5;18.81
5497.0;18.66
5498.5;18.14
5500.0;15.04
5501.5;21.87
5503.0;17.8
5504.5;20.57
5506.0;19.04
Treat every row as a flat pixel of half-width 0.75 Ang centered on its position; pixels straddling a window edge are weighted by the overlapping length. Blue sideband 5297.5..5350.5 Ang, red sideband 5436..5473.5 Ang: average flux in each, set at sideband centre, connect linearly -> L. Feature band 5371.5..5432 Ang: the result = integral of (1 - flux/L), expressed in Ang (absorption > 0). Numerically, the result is -1.0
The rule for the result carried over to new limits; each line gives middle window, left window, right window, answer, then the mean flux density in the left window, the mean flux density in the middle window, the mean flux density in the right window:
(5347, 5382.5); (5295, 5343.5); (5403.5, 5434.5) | -1.08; 18.5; 18.9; 18.1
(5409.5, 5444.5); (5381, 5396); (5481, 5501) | 0.98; 18.8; 18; 18.2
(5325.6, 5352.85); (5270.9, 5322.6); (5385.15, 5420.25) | 0.38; 18.7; 18.3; 18.4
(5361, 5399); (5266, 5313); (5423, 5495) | -0.61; 18.5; 18.5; 18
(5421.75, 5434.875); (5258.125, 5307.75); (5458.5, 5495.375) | 0.45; 18.5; 17.8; 18.4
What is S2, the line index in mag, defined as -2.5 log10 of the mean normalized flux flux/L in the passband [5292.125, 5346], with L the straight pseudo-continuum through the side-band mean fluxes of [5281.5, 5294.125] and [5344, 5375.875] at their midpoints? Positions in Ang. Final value 0.02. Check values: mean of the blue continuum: 18.9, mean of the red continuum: 18.8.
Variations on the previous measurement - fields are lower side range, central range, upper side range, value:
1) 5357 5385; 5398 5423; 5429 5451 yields 0.00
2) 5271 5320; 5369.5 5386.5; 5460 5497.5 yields 0.00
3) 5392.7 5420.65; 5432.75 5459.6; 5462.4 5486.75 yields 0.05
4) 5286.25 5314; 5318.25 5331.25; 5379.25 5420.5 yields 0.02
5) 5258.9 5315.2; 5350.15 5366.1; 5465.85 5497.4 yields -0.04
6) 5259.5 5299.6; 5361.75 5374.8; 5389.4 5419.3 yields 0.01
